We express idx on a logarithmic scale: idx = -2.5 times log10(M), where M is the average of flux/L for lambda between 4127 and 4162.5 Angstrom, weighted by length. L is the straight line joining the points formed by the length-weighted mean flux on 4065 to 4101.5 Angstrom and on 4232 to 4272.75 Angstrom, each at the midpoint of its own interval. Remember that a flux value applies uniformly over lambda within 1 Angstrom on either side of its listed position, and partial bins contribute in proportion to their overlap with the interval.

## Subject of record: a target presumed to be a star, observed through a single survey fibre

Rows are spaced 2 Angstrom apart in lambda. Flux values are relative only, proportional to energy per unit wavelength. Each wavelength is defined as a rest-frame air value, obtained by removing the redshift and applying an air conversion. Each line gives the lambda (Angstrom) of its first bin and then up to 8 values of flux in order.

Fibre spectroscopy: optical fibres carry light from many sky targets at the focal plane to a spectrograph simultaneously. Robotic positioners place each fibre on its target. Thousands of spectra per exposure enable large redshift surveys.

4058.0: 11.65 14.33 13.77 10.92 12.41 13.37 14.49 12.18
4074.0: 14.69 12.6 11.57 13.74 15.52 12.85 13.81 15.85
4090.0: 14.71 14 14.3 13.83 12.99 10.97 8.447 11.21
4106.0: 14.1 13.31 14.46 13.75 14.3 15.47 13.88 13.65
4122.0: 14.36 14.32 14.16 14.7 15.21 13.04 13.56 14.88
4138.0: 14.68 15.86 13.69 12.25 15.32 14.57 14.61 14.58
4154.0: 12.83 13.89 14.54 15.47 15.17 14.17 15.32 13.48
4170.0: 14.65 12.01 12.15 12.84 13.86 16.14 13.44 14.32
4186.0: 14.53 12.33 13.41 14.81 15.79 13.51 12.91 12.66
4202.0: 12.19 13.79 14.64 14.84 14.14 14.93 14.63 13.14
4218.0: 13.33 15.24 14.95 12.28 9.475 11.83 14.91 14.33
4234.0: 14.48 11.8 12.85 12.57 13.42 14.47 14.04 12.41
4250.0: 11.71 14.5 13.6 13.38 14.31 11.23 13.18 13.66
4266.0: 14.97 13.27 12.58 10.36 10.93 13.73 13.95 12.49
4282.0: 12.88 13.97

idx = -0.08 mag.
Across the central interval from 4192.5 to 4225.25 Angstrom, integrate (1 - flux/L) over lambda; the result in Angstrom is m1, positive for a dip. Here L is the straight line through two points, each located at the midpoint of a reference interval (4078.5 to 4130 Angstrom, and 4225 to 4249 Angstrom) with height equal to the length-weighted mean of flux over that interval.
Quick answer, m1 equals -1.8 Angstrom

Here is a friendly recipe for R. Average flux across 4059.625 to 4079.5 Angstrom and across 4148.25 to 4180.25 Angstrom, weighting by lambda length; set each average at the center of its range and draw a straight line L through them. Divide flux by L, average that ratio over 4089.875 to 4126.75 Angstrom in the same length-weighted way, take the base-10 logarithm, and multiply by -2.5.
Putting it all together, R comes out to 0.00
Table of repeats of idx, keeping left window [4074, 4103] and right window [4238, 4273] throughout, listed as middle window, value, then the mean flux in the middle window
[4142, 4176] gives -0.063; 14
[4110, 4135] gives -0.076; 14.2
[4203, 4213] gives -0.101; 14.5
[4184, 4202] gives -0.040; 13.7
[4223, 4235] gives 0.024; 12.9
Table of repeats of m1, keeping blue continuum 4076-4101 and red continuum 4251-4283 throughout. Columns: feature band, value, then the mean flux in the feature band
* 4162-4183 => -0.79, 13.9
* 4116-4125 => -0.45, 14.2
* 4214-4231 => -0.03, 13.2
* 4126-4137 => -0.63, 14.3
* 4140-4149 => -0.48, 14.2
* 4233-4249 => -0.13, 13.3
